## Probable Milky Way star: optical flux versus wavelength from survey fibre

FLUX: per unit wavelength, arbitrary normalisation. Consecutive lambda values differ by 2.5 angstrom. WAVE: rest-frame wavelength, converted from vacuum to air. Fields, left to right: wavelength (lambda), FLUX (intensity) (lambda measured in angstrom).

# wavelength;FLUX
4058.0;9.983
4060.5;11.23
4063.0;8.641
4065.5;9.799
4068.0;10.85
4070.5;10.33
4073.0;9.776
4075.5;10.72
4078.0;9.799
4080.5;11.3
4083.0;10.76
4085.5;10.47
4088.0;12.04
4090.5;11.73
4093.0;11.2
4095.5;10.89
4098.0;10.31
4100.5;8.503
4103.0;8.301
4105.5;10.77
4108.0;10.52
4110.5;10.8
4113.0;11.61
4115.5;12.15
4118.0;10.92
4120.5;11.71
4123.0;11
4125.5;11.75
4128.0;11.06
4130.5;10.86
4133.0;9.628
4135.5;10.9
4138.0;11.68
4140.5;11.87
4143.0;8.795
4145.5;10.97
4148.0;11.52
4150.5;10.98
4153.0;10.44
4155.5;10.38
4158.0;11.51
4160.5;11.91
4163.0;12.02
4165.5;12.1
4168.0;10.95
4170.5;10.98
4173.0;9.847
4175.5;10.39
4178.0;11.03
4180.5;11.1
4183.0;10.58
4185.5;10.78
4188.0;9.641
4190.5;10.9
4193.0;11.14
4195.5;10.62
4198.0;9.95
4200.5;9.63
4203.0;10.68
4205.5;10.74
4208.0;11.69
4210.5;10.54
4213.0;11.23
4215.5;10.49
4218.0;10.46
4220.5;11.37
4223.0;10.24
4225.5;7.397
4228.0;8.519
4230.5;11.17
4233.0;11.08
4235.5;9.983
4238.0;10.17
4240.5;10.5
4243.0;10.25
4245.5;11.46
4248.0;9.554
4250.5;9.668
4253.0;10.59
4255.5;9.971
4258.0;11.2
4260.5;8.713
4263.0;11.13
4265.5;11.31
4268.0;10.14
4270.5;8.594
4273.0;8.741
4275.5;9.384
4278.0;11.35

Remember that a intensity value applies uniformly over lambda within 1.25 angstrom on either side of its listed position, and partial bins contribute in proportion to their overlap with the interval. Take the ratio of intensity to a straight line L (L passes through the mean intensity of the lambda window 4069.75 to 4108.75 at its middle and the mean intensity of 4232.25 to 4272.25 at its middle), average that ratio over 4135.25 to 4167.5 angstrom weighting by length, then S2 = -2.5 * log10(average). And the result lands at -0.08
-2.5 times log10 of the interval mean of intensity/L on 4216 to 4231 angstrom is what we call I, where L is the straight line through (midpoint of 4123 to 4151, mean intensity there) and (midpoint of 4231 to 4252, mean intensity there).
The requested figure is 0.07 mag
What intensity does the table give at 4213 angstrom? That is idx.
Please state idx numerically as 11.23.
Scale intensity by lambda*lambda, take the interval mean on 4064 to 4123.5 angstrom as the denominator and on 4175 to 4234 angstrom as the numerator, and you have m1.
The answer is 1.04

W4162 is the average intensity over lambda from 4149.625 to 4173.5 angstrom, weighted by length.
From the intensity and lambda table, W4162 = 11.2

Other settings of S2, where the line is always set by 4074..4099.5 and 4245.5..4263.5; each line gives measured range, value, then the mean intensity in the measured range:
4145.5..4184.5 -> -0.05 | 11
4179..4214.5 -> -0.03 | 10.7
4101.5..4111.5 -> 0.08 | 10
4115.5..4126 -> -0.07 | 11.4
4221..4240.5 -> 0.04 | 9.9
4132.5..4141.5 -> -0.04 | 11.1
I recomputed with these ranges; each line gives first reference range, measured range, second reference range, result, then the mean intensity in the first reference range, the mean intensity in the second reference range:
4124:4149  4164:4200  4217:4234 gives -0.026 mag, 10.9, 10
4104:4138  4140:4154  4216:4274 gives 0.015 mag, 11.1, 10.1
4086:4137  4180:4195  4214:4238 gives -0.033 mag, 10.8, 10.1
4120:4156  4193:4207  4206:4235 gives 0.009 mag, 10.9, 10.4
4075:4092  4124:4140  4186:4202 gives -0.032 mag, 11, 10.3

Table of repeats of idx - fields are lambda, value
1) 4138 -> 11.68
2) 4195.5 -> 10.62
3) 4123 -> 11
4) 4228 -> 8.519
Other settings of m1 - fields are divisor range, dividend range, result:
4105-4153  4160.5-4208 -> 1.01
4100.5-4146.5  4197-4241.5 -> 1.00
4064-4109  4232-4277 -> 1.05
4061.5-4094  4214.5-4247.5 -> 1.04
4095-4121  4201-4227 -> 1.04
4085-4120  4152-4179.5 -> 1.06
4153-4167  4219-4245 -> 0.91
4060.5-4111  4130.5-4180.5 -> 1.09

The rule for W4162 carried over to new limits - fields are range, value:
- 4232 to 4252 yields 10.3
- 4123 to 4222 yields 10.8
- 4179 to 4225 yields 10.6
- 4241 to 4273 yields 10.2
